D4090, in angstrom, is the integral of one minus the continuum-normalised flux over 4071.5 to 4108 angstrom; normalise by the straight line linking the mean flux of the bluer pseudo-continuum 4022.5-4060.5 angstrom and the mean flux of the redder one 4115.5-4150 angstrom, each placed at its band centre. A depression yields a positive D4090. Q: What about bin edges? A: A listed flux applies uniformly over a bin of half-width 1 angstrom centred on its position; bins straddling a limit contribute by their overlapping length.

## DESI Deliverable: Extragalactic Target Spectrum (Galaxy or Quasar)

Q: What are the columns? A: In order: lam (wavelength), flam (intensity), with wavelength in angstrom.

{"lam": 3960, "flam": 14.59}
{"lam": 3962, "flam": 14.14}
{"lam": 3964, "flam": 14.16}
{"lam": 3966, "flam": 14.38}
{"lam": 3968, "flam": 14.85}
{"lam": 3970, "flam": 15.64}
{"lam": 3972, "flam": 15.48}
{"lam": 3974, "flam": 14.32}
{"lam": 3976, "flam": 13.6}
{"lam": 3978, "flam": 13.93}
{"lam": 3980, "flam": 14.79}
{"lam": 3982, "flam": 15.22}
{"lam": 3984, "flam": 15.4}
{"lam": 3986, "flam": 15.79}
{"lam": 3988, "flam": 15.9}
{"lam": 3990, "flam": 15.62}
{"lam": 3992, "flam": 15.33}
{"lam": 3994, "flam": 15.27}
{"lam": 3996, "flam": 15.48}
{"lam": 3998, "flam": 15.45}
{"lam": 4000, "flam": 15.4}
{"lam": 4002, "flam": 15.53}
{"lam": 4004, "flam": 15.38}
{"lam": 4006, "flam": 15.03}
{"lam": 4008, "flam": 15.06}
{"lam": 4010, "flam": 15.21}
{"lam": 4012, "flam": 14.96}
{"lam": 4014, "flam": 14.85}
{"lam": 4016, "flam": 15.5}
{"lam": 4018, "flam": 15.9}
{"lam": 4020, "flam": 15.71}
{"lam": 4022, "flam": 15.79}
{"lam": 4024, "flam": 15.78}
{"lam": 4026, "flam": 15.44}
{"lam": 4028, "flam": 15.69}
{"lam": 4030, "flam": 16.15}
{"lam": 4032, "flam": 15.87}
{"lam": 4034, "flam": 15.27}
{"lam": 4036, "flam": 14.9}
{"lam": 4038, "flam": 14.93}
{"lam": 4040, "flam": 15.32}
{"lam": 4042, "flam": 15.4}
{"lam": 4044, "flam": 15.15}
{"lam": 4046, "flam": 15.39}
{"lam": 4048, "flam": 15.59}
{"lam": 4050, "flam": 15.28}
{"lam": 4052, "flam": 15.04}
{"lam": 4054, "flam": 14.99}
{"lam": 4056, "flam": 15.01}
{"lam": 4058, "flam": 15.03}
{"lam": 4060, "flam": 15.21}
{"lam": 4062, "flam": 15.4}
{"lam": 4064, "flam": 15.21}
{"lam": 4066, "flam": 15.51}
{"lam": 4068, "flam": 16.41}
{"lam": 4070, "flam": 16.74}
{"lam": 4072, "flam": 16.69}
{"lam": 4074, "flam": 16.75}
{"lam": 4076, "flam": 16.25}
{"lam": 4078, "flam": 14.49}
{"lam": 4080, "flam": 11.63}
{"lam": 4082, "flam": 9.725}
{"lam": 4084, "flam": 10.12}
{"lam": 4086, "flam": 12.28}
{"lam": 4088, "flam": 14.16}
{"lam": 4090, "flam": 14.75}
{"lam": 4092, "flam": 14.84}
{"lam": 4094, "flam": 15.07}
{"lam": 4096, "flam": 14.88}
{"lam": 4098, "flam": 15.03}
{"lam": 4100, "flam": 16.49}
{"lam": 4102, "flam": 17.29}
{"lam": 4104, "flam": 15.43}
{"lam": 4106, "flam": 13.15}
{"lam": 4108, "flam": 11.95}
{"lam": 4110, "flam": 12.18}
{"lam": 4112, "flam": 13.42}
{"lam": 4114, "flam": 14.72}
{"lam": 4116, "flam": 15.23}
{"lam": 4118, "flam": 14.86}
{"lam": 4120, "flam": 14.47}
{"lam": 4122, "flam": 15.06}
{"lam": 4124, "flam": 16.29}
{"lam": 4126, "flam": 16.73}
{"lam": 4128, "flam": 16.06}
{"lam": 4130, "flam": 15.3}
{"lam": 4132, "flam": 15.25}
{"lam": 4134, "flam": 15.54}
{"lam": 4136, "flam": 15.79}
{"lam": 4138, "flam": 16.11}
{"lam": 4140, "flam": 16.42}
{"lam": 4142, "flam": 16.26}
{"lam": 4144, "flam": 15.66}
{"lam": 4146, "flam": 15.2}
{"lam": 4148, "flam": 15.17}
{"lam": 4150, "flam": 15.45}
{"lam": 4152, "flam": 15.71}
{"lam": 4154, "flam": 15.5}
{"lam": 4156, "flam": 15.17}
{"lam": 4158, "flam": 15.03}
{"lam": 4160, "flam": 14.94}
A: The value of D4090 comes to 2.82 angstrom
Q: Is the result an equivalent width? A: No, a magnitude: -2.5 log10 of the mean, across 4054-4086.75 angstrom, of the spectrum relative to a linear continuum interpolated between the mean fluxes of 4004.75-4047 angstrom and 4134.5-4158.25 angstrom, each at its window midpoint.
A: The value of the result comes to 0.07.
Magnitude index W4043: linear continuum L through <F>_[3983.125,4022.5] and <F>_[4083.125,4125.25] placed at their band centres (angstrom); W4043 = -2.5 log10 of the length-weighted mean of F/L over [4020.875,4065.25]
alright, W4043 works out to -0.025 mag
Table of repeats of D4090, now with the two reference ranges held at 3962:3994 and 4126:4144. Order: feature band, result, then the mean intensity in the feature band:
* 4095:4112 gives 1.3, 14.5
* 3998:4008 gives -0.1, 15.3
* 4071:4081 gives 0.2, 15.2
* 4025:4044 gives -0.2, 15.4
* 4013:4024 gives -0.3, 15.6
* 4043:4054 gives 0.1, 15.3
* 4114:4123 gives 0.5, 14.9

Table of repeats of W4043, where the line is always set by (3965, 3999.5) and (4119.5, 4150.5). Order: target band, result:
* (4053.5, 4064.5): 0.018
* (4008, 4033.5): -0.021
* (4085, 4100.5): 0.065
